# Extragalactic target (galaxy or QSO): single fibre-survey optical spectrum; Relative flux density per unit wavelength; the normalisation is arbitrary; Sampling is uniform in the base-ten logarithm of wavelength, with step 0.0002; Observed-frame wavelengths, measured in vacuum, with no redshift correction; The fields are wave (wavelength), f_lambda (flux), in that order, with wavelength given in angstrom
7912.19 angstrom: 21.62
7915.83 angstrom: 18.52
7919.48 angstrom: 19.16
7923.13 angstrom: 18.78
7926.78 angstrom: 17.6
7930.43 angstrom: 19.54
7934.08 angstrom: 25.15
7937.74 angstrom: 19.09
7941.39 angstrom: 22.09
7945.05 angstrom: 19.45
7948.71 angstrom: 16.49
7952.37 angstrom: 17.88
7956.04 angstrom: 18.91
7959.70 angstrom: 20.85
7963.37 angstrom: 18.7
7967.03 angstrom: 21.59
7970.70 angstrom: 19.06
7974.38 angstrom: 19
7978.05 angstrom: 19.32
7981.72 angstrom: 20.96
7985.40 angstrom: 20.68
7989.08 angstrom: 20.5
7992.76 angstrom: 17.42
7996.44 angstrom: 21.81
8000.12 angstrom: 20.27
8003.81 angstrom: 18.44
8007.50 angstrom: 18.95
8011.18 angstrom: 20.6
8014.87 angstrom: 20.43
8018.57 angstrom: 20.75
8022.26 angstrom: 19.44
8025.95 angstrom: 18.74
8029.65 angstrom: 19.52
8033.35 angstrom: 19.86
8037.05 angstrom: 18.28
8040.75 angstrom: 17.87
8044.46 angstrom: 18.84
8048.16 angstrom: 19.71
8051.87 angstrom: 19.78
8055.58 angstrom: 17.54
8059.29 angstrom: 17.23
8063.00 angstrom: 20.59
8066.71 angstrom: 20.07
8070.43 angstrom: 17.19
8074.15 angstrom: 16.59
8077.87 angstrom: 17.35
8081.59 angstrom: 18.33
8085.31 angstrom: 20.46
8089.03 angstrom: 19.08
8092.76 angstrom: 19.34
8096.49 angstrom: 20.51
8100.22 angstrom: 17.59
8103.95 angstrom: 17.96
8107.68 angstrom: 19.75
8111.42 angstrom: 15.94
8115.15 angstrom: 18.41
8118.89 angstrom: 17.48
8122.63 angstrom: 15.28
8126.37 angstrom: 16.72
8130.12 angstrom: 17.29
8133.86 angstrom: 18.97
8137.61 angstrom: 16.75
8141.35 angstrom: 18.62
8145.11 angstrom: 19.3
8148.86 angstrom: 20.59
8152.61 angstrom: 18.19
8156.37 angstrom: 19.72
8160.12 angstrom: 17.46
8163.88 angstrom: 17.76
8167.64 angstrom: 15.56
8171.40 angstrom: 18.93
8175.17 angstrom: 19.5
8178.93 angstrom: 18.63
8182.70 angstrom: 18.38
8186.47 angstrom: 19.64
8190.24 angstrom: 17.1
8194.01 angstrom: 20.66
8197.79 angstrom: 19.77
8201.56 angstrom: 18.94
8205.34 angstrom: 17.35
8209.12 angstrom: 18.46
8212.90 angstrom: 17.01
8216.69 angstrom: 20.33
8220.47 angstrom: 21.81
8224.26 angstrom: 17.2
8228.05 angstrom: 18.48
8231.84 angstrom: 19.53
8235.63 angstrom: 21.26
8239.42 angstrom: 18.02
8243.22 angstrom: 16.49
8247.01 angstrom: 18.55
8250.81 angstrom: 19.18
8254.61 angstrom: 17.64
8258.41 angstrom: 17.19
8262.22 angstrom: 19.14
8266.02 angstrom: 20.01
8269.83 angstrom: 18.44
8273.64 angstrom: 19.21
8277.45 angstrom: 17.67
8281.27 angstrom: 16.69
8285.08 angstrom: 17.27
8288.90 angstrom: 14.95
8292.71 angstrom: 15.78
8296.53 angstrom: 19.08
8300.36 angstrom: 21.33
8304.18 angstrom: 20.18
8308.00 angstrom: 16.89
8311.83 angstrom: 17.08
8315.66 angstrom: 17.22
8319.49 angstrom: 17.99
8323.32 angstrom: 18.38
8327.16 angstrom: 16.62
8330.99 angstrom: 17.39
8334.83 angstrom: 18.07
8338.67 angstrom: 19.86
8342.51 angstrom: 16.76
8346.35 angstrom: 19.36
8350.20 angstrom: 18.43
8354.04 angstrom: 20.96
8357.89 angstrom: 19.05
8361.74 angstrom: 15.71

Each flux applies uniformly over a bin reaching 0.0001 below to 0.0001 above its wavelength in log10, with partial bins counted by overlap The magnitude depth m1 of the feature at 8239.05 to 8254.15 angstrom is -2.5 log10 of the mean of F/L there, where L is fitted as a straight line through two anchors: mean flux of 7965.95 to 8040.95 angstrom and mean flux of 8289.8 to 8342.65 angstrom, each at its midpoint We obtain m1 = 0.02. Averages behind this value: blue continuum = 19.7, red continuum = 18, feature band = 18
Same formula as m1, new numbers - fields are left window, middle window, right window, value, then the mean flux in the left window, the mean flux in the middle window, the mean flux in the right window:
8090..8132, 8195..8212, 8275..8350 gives -0.047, 17.9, 18.6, 17.8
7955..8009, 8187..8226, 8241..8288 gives -0.028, 19.8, 18.9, 18.1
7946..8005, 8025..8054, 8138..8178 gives 0.005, 19.5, 19.1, 18.5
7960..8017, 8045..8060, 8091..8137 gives 0.010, 19.9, 18.7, 17.9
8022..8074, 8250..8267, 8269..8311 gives -0.029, 18.8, 18.5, 17.9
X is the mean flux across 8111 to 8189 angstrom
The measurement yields 18.1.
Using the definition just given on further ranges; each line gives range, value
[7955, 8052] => 19.6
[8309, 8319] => 17.2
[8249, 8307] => 18.2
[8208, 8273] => 18.8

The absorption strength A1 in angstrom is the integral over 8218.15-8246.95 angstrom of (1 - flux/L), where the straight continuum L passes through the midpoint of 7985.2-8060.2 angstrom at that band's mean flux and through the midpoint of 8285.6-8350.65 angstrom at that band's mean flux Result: -1.0 angstrom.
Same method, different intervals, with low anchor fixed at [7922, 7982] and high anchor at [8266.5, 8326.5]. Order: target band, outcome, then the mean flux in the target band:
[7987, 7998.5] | -0.29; 19.9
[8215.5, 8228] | -0.87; 19.6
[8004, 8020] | -0.53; 20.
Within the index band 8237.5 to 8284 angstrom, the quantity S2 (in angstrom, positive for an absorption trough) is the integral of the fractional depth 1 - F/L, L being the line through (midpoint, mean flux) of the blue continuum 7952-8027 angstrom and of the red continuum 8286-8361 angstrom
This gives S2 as 0.7 angstrom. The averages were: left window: 19.8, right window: 18.1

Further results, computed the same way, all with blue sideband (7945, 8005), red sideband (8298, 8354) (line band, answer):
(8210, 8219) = -0.04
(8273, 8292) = 1.60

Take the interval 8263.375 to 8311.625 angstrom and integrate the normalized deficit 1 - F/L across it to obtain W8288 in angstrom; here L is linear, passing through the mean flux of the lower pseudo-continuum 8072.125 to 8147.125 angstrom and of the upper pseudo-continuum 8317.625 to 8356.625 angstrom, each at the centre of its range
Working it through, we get 0.6 angstrom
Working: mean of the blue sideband 18.1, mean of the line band 18.1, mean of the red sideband 18.4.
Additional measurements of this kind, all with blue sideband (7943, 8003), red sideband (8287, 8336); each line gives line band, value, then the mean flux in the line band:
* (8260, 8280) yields -0.9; 18.8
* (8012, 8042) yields -0.3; 19.4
